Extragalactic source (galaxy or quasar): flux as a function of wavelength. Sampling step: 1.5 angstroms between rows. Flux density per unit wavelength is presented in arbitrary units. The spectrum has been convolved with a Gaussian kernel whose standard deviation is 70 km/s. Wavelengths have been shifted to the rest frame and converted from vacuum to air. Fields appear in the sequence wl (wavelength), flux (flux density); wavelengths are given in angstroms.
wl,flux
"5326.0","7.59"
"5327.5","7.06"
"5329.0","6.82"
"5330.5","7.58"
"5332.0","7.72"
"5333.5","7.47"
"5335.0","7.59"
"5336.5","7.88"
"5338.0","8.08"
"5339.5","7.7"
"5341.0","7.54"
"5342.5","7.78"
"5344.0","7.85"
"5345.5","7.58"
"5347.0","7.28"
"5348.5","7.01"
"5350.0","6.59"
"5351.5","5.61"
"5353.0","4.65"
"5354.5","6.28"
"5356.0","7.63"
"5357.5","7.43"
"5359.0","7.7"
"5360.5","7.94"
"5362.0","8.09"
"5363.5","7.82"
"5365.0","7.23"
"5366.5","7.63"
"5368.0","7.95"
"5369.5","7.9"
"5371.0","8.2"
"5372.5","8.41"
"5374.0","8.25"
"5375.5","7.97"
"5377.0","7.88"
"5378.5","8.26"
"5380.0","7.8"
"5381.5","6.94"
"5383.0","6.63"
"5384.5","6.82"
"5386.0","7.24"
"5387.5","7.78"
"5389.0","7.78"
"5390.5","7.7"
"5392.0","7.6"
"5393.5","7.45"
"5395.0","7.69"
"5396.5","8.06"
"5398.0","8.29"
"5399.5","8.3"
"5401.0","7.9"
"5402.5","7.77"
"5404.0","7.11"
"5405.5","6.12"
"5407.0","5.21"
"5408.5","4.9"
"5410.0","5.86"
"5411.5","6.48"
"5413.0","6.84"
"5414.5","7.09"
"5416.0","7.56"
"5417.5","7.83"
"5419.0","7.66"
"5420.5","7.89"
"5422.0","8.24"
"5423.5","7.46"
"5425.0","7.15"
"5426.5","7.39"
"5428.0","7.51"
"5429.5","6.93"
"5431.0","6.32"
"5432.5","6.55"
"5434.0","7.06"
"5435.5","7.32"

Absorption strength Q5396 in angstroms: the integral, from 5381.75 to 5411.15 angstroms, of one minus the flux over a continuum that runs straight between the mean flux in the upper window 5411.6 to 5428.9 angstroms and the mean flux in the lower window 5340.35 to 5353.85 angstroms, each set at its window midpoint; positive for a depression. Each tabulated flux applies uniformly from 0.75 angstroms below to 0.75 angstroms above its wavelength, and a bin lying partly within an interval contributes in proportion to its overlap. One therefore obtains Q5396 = 0.5 angstroms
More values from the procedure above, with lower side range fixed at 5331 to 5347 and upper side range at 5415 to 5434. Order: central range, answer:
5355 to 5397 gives -0.8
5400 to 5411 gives 1.5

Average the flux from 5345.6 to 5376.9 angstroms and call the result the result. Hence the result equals 7.39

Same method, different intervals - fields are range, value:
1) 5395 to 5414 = 6.94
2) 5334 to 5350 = 7.58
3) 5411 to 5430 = 7.4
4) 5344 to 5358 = 6.72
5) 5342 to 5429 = 7.36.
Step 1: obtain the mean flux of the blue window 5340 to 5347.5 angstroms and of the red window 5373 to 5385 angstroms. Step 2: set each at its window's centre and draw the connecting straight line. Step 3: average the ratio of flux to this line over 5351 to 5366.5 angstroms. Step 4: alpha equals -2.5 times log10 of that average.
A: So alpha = 0.08 mag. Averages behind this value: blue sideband 7.62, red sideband 7.6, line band 7.09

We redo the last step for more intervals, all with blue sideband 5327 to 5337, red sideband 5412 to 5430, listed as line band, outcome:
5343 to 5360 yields 0.08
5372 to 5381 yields -0.08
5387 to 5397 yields -0.04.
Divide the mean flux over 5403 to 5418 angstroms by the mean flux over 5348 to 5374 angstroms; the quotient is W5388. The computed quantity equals 0.9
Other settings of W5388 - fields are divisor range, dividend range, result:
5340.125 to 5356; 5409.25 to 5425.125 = 1.06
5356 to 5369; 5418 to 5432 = 0.96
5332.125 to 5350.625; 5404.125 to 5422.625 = 0.90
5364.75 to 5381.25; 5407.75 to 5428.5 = 0.90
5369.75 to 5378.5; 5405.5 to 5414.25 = 0.73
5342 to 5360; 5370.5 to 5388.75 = 1.10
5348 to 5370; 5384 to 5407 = 1.05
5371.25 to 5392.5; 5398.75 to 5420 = 0.90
